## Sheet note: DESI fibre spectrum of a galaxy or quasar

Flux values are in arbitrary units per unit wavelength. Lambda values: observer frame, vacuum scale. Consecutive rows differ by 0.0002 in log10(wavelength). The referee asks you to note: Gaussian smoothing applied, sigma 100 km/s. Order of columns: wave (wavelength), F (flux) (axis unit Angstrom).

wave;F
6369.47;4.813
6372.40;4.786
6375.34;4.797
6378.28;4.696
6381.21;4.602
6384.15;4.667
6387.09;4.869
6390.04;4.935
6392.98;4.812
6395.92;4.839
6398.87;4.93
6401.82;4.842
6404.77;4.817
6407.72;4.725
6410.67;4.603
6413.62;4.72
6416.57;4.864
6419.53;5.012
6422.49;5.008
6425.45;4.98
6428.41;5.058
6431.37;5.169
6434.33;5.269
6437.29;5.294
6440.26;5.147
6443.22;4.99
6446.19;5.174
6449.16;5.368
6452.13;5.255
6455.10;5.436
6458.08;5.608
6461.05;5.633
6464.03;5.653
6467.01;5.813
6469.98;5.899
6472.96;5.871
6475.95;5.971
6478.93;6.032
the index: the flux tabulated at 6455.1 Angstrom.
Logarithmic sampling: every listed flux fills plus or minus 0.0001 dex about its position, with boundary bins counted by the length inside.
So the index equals 5.436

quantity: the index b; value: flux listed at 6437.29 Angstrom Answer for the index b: 5.294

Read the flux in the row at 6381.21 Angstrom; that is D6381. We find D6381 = 4.602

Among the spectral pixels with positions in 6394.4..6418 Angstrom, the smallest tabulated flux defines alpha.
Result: 4.603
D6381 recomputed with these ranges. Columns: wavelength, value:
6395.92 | 4.839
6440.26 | 5.147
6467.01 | 5.813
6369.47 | 4.813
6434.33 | 5.269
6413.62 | 4.72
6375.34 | 4.797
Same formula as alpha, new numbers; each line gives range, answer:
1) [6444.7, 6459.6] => 5.174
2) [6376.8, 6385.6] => 4.602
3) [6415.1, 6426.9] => 4.864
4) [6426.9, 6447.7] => 4.99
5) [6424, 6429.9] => 4.98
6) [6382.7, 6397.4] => 4.667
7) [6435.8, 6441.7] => 5.147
